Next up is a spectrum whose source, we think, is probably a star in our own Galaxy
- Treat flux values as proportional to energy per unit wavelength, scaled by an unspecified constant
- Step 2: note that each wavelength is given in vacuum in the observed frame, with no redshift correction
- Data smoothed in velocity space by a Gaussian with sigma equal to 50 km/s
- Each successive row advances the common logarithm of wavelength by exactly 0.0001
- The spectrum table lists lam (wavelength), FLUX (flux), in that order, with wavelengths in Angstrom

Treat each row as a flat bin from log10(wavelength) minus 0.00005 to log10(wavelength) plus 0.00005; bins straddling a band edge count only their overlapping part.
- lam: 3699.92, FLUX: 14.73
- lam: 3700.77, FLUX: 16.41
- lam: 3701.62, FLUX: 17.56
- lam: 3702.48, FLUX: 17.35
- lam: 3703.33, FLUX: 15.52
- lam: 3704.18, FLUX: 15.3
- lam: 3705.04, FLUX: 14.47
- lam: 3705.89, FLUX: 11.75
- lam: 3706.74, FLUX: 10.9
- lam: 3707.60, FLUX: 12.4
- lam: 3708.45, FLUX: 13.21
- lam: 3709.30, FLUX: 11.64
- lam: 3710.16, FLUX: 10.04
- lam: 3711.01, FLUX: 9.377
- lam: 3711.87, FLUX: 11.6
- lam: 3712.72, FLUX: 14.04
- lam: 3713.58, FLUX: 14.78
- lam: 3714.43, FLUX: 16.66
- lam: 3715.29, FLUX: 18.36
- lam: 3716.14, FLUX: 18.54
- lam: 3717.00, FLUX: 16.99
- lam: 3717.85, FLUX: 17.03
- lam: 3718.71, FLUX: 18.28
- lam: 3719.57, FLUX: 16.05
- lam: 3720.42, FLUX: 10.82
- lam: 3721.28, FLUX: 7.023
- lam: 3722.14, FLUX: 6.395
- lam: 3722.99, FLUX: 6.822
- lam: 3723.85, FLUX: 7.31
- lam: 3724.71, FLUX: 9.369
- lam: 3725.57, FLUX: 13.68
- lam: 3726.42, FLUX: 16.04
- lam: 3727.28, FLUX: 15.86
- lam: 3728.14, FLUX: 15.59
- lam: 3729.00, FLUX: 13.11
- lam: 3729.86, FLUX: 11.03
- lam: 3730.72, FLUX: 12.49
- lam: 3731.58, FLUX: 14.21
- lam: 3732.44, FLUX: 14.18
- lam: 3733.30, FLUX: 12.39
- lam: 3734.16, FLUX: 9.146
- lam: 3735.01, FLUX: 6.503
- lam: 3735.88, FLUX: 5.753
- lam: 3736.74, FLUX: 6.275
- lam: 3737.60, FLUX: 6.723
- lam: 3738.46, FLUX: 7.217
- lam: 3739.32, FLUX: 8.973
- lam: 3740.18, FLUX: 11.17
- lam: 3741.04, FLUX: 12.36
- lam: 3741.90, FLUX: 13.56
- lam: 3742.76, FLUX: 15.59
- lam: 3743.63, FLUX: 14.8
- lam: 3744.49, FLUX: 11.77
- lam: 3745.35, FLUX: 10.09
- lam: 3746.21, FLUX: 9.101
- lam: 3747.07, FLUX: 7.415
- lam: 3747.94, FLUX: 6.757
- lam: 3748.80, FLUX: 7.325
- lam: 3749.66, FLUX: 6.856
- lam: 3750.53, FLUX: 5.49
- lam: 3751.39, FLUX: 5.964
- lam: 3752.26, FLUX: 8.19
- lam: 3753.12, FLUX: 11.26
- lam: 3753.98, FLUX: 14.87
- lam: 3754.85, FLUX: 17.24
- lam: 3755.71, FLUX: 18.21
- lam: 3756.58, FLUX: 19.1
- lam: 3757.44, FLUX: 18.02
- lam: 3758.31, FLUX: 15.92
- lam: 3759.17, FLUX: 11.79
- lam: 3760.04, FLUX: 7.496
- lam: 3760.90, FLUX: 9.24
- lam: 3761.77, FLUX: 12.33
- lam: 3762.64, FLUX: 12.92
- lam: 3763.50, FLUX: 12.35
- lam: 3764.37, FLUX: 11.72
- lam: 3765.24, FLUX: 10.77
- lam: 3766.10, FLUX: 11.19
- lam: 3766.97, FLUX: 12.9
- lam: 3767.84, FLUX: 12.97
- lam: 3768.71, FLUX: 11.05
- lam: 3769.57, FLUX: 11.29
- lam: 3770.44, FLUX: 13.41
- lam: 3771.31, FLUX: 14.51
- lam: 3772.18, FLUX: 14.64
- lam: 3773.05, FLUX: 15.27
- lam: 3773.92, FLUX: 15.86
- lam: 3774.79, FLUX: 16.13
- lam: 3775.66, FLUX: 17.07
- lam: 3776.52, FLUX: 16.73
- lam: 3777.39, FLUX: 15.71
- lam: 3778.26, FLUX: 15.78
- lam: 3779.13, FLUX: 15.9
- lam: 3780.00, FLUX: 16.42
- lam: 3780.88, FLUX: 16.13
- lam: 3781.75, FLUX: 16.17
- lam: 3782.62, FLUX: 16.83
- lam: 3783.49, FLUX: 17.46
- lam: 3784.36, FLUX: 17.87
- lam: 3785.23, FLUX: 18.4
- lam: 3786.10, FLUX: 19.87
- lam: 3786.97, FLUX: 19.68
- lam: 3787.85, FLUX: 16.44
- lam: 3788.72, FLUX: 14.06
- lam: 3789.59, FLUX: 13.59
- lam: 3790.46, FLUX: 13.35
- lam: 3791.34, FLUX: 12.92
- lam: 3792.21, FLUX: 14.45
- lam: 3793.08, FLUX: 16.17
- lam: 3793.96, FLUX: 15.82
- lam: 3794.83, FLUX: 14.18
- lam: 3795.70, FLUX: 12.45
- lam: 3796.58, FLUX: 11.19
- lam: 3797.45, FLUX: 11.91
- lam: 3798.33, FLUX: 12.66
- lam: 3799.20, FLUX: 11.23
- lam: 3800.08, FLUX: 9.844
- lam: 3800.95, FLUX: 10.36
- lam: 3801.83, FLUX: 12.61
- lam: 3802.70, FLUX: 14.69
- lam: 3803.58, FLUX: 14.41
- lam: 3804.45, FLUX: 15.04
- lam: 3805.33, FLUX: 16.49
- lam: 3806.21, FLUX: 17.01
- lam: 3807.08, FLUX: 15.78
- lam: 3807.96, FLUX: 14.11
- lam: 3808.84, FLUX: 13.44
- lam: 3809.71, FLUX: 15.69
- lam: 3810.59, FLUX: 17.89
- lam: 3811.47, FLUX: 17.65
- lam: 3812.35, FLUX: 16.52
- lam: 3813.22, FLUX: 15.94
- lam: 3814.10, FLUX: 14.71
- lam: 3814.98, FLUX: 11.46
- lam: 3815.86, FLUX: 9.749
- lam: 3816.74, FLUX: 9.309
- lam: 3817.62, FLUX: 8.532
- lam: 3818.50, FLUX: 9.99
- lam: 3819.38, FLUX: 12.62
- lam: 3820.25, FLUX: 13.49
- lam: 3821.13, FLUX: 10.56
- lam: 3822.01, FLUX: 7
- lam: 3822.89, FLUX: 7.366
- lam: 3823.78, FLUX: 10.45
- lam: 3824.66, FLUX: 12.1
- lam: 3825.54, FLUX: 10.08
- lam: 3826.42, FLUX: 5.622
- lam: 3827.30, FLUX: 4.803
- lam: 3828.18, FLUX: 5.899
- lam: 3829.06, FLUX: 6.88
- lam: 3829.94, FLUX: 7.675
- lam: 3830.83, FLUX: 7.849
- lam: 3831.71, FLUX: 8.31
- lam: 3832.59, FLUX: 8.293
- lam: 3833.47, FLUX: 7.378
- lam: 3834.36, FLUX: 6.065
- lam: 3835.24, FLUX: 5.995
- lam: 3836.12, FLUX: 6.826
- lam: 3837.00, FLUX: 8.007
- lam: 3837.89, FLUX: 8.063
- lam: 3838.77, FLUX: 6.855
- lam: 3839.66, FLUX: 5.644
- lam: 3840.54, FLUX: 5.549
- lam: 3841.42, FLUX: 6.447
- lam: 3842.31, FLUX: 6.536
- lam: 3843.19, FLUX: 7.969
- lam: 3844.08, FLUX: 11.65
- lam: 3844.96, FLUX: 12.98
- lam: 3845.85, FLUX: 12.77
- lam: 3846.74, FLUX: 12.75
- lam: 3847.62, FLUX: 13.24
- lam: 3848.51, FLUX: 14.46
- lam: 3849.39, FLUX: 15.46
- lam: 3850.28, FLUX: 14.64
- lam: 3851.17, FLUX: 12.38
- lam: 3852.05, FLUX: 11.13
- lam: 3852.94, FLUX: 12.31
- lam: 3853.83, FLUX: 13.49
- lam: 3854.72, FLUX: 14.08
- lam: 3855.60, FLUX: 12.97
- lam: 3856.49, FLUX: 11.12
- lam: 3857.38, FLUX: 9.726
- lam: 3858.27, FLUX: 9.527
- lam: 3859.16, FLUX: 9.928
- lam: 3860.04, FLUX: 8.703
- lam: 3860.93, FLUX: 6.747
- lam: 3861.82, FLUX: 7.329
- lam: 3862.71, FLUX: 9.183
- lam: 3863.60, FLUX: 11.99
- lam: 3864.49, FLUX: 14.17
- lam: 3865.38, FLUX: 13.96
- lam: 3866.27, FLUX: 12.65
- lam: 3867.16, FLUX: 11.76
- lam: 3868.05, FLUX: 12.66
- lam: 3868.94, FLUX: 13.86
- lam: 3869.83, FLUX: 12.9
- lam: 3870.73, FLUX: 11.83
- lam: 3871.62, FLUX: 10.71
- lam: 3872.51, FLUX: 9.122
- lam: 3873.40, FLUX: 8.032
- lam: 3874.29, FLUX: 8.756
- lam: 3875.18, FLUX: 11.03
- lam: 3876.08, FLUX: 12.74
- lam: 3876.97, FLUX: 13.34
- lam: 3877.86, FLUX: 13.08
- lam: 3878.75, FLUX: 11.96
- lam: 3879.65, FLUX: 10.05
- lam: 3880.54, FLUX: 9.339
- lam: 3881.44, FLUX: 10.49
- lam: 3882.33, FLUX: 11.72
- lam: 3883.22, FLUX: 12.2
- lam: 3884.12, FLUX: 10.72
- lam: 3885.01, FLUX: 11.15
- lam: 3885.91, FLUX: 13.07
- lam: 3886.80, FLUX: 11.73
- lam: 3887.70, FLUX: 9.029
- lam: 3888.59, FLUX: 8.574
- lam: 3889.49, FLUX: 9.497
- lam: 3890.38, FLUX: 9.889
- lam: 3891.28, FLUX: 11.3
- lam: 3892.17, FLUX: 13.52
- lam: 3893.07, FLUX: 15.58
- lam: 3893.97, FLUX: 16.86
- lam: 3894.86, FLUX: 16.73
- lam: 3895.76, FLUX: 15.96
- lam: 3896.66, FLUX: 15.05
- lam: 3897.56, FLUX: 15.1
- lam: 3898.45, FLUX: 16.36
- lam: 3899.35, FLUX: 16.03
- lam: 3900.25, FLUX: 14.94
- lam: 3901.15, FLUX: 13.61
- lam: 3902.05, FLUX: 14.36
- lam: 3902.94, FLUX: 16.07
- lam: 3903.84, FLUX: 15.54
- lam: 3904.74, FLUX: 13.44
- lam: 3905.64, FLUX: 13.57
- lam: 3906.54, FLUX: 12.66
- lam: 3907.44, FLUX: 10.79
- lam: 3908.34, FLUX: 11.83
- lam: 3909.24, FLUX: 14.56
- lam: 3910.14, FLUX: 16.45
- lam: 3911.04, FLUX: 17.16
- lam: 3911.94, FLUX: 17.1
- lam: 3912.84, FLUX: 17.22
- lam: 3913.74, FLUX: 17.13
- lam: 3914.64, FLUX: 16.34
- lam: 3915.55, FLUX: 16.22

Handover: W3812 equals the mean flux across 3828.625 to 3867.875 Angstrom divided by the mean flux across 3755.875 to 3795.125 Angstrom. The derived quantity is 0.68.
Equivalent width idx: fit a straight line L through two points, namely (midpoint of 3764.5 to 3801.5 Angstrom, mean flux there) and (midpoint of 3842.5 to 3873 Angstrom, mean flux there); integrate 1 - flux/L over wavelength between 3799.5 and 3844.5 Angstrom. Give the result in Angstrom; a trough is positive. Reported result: 9.30 Angstrom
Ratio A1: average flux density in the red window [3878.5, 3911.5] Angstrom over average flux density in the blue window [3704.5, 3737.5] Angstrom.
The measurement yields 1.07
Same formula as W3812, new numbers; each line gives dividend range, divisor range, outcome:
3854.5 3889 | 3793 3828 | 0.89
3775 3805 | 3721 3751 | 1.46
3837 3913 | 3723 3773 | 1.05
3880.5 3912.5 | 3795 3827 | 1.08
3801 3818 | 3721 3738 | 1.35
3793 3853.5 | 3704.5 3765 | 0.94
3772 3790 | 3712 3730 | 1.22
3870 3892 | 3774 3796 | 0.68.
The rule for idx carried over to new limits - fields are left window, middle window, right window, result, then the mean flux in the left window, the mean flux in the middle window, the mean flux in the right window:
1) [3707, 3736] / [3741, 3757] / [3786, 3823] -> 2.0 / 12.6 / 11.3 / 13.5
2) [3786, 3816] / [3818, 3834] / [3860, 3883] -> 5.5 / 14.4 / 8.67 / 11.1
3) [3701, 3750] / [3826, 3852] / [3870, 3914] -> 7.8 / 12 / 8.91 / 13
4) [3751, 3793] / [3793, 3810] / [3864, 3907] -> 0.3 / 14.4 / 13.7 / 12.6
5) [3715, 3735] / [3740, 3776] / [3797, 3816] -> 3.0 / 12.9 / 12.3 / 14.1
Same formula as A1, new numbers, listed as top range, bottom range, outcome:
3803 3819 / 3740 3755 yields 1.35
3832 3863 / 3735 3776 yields 0.85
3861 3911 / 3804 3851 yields 1.17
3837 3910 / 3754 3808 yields 0.82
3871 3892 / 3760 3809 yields 0.76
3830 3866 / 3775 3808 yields 0.67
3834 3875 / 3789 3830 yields 0.86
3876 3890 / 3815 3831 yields 1.24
